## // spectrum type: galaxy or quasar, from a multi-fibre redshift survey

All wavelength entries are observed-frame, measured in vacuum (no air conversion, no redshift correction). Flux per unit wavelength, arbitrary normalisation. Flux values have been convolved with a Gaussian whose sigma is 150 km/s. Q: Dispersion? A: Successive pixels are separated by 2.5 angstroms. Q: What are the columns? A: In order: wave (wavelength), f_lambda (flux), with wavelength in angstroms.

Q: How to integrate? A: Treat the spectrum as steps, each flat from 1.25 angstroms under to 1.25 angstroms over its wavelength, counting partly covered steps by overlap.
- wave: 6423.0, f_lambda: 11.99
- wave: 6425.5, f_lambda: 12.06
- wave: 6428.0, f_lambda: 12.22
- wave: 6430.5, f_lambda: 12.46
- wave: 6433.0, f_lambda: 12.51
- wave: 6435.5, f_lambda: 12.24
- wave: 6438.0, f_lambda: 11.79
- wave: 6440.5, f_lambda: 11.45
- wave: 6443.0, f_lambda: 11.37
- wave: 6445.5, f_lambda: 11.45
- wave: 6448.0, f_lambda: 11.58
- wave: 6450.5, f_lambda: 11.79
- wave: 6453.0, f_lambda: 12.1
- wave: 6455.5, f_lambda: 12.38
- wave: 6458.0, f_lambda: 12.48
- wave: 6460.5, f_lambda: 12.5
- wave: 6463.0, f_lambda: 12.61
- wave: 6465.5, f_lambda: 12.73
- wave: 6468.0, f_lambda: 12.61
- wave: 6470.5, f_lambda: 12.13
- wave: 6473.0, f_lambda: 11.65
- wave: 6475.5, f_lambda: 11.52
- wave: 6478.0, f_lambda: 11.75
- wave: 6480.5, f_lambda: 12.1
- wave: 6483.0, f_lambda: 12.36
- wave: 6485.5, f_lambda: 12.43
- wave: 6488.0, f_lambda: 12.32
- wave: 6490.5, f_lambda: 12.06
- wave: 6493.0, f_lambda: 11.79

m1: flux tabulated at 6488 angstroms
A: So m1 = 12.32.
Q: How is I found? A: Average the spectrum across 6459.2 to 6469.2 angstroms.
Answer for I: 12.6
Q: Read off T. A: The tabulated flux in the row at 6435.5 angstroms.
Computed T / 12.24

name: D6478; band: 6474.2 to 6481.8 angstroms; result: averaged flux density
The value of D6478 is 11.8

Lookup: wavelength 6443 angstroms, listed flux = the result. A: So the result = 11.37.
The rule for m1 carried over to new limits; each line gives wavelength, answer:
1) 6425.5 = 12.06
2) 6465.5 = 12.73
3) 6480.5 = 12.1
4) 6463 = 12.61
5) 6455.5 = 12.38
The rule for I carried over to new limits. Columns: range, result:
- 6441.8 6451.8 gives 11.6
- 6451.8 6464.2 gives 12.4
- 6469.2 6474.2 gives 11.9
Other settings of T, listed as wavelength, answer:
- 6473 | 11.65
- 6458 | 12.48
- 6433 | 12.51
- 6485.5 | 12.43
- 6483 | 12.36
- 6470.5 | 12.13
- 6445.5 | 11.45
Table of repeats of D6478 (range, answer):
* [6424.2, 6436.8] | 12.3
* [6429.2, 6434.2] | 12.5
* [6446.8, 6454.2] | 11.8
